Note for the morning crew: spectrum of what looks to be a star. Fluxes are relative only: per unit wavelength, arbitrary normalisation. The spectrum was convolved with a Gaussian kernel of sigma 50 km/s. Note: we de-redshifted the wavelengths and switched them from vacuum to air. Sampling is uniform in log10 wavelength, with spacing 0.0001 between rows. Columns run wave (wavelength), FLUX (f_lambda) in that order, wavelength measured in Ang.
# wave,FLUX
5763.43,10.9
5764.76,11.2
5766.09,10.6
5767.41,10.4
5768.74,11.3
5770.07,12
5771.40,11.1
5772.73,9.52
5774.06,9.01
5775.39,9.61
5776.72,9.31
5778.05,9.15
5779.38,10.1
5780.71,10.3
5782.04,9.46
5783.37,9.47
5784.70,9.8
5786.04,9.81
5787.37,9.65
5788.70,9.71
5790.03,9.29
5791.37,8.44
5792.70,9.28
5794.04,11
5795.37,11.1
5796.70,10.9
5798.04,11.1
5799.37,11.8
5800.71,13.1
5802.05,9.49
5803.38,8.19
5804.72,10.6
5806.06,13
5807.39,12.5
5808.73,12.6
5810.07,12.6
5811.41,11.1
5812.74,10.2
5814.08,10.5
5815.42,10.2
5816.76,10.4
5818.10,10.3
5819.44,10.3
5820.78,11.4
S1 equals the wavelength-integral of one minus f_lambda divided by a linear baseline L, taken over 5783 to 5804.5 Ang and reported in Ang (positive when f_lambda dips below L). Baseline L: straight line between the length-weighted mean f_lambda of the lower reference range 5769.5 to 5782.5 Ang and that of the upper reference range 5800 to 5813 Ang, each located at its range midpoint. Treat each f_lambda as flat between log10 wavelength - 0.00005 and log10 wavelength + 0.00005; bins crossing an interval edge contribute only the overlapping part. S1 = 1.3 Ang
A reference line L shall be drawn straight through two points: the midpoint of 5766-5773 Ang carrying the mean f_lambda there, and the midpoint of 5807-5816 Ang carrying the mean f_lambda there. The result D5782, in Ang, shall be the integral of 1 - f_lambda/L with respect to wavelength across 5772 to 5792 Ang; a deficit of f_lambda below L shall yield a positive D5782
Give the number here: 2.8 Ang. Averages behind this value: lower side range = 10.9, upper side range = 11.4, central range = 9.51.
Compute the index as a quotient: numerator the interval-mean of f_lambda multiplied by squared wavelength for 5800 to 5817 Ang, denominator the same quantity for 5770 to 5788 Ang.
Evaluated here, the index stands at 1.15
